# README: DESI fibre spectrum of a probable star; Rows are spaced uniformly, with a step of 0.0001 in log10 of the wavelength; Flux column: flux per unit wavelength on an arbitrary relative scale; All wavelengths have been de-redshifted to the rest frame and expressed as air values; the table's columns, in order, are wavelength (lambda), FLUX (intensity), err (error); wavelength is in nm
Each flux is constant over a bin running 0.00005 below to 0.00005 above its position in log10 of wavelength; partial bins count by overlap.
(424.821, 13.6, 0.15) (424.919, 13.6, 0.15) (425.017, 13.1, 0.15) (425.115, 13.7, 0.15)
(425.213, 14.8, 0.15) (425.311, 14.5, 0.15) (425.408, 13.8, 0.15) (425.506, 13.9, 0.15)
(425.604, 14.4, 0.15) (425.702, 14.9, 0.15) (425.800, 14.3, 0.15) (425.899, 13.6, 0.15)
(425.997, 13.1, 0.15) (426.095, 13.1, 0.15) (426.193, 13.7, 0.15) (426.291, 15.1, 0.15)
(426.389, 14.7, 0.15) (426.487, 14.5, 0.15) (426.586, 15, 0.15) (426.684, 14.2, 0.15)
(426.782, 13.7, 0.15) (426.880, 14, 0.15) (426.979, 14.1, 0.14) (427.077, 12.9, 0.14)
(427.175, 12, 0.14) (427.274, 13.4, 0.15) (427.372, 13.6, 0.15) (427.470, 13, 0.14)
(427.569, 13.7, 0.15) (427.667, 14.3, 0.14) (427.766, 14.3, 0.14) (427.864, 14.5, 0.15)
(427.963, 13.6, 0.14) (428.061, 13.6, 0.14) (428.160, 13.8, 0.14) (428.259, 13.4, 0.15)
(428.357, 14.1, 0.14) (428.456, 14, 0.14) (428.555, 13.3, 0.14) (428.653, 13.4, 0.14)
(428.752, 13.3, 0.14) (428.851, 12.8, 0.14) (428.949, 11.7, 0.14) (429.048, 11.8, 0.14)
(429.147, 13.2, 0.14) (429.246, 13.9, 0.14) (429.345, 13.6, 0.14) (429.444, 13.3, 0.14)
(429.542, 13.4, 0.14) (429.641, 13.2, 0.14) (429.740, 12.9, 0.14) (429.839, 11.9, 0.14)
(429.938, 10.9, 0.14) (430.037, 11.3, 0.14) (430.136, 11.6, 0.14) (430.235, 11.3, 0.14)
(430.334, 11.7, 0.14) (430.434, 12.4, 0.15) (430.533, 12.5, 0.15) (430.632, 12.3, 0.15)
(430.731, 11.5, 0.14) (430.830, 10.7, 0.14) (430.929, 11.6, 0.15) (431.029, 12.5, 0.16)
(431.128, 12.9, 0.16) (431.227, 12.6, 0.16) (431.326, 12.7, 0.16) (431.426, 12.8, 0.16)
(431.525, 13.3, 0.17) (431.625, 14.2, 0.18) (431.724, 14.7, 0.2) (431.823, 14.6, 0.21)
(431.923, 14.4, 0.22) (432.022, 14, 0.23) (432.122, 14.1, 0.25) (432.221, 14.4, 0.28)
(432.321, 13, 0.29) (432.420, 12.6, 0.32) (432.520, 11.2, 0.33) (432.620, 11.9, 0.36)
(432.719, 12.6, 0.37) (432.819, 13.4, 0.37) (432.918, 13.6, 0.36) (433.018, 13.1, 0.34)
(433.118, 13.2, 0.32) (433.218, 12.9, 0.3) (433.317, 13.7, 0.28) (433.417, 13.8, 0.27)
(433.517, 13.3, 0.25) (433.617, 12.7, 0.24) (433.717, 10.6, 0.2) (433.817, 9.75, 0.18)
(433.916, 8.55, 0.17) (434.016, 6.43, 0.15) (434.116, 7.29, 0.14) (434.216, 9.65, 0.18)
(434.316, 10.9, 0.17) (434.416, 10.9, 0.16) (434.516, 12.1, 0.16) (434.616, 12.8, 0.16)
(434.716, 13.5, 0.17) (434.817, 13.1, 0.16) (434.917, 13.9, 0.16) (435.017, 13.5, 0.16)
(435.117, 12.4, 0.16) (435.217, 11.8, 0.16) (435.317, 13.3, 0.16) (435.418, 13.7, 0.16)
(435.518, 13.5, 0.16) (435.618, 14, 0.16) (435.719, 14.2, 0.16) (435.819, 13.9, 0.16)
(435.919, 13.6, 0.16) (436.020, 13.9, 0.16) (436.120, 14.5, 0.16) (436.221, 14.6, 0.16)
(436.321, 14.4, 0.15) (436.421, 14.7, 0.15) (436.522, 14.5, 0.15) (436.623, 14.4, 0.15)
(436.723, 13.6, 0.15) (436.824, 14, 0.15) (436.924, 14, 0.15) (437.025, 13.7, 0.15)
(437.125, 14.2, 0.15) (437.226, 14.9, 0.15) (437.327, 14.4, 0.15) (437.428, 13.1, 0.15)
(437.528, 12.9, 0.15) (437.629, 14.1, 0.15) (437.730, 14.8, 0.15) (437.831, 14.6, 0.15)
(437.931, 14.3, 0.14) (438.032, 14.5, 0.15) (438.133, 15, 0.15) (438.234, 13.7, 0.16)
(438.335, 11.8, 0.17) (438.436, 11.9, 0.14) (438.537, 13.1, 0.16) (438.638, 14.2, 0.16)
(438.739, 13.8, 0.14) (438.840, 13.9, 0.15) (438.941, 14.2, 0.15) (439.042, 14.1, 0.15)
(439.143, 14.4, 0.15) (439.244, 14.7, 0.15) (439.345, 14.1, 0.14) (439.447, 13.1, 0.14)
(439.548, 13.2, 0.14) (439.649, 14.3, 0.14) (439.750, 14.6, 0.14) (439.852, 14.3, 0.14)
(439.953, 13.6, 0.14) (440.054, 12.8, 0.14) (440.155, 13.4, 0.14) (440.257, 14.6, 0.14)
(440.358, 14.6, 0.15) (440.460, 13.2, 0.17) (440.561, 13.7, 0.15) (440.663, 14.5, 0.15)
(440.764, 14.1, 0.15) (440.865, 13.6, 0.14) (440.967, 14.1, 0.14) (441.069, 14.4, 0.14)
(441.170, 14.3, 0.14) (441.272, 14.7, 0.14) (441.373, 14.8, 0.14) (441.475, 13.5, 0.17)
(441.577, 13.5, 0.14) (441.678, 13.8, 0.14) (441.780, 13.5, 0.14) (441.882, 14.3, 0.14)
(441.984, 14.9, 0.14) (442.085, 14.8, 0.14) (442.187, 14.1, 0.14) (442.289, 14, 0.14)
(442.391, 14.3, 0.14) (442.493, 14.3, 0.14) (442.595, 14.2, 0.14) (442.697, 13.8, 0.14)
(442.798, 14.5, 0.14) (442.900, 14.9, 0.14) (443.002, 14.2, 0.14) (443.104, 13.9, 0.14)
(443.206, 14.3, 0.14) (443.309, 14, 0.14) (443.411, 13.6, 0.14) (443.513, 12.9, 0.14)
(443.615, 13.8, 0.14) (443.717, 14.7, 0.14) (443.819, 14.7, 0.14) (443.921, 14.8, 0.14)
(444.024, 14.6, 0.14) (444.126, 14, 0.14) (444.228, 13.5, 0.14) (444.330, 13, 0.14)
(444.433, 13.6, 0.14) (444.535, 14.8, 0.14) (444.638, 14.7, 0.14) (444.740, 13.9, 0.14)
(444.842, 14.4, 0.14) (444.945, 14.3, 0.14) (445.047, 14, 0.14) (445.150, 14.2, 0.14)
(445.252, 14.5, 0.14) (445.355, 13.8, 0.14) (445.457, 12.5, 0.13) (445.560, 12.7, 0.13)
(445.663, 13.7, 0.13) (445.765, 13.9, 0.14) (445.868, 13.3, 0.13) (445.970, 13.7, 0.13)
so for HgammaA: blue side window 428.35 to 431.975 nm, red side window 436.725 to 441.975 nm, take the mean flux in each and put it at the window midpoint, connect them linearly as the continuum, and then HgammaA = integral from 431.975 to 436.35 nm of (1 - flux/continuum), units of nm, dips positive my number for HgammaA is 0.225 nm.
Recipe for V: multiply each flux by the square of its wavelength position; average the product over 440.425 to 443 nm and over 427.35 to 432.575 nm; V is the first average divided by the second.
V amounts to 1.1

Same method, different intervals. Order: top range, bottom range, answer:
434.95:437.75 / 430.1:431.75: 1.15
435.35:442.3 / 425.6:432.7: 1.11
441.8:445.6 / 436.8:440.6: 1.04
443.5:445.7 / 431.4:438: 1.12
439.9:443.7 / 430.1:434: 1.17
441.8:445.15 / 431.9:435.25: 1.22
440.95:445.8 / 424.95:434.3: 1.16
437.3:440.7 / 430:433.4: 1.12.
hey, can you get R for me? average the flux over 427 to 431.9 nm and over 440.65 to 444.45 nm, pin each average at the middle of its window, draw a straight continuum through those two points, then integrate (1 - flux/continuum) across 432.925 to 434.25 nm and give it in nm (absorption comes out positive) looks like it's 0.21 nm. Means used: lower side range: 13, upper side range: 14.1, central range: 11.2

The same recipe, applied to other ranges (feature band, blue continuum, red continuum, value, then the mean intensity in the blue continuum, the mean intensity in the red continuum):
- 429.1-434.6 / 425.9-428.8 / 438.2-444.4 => 0.60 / 13.8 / 14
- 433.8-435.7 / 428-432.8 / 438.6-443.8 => 0.23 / 12.9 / 14.1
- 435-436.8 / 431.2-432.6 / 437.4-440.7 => -0.02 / 13.4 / 13.9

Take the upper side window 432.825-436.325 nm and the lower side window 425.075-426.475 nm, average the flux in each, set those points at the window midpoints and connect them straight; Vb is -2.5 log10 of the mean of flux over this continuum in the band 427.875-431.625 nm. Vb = 0.06 mag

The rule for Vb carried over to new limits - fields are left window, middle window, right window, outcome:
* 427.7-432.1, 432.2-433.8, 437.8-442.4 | 0.04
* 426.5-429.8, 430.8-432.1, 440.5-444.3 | 0.04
